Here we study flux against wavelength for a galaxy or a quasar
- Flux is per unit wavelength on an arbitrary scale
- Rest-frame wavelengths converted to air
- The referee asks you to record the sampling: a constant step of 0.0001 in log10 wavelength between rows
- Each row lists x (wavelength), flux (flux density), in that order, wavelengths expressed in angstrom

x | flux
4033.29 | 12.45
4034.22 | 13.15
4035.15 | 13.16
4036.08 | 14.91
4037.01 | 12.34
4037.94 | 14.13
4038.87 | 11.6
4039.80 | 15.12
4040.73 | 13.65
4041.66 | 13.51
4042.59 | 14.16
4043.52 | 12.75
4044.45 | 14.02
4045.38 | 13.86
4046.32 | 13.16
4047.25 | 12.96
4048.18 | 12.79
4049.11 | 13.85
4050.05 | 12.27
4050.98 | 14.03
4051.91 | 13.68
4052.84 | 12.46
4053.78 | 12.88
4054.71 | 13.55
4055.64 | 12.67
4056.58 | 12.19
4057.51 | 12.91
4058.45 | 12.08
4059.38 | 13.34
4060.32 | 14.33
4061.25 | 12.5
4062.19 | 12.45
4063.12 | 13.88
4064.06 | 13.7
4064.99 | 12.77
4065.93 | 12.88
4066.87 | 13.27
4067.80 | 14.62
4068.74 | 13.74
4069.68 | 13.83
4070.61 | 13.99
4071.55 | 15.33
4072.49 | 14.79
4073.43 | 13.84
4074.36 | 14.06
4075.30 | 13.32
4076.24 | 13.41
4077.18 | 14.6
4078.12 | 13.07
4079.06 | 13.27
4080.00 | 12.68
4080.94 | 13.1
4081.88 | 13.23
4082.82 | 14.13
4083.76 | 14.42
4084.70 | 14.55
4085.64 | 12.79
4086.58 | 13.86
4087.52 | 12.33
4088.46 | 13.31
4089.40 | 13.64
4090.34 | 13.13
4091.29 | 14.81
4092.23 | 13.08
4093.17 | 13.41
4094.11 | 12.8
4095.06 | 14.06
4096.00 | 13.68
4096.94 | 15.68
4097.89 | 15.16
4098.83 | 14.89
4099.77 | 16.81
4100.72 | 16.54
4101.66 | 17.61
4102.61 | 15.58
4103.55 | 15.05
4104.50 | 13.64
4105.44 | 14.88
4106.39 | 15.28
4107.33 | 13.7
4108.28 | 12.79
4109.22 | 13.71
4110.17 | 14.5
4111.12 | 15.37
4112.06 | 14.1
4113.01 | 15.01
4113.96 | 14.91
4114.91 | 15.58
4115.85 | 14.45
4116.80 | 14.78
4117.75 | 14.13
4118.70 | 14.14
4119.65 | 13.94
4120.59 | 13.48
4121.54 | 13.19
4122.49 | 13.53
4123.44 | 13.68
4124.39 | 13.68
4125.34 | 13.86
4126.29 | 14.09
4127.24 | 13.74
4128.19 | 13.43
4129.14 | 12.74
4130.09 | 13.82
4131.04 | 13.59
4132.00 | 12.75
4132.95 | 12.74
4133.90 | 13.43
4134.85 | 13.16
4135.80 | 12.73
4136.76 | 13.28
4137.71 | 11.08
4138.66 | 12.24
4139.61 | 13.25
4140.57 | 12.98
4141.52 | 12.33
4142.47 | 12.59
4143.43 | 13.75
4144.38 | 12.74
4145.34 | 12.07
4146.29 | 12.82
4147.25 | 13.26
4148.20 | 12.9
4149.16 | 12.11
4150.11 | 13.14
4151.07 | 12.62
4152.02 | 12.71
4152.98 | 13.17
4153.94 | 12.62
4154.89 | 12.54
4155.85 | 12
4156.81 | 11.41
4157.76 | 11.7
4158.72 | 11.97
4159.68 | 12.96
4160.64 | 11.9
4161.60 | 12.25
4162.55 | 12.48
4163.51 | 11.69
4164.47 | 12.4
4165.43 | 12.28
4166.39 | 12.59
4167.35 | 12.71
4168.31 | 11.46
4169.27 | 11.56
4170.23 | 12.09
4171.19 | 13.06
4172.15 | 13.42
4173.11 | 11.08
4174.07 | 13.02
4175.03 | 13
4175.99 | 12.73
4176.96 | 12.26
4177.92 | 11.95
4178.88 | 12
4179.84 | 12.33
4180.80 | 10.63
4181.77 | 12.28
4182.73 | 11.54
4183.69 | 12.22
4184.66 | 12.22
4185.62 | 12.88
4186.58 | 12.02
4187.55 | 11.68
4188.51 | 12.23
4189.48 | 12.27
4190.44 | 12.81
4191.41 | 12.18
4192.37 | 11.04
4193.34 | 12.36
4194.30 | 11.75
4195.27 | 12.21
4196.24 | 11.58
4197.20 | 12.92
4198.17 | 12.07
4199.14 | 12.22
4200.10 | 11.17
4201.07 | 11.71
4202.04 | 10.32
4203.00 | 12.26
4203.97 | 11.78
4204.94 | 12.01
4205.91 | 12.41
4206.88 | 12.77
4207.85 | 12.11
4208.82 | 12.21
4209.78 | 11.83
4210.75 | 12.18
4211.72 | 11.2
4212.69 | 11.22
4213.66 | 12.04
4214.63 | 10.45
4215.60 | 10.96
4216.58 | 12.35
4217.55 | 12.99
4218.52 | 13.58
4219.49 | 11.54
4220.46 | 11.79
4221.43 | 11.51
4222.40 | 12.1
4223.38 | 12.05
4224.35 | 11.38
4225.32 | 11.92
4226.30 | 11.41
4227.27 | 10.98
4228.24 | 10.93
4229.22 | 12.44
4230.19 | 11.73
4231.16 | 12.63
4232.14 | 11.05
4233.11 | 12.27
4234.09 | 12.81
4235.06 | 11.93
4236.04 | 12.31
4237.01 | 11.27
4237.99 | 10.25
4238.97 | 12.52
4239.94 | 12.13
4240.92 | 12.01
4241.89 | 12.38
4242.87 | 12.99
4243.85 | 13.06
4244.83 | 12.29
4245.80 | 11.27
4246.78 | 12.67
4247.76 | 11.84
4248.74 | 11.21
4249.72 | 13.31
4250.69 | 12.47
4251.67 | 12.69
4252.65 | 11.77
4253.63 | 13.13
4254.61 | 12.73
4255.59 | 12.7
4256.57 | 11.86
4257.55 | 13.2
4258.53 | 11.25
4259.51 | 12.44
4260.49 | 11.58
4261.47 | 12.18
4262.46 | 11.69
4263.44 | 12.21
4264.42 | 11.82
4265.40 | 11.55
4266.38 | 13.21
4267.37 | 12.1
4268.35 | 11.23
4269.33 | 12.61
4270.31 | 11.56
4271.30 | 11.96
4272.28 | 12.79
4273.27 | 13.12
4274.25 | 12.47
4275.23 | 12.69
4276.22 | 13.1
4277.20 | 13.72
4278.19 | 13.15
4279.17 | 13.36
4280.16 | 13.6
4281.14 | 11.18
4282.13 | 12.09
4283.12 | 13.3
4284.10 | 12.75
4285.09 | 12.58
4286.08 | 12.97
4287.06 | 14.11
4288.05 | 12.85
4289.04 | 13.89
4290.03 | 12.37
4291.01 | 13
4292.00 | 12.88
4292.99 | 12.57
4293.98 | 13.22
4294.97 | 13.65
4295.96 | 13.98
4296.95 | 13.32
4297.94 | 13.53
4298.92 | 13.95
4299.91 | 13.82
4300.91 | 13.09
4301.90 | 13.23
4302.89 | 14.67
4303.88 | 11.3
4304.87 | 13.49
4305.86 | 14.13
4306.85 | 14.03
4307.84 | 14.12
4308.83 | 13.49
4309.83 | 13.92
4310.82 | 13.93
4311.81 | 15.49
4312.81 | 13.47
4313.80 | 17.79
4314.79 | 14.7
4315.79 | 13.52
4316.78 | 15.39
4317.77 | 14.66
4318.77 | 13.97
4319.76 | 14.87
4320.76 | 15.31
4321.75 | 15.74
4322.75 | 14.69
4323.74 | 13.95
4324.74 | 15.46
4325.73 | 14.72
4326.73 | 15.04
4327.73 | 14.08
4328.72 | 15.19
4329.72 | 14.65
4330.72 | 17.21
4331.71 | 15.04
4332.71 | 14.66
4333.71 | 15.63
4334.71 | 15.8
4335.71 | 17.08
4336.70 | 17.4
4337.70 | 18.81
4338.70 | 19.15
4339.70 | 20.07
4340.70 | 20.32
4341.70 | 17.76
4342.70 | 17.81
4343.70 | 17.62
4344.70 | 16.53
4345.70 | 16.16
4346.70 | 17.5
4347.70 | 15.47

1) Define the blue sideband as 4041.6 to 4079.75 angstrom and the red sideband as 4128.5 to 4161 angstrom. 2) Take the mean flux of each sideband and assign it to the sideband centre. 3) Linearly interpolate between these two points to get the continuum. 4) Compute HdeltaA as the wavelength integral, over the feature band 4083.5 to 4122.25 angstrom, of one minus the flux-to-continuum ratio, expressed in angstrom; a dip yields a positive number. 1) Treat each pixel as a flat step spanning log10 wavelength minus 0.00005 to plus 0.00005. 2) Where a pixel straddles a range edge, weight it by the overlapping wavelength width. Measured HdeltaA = -3.9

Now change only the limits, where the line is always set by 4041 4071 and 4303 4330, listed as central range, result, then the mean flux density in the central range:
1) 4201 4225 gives 3.7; 11.9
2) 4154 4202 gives 6.0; 12.1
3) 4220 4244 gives 3.7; 11.9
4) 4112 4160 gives 1.6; 13.2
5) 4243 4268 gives 3.4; 12.3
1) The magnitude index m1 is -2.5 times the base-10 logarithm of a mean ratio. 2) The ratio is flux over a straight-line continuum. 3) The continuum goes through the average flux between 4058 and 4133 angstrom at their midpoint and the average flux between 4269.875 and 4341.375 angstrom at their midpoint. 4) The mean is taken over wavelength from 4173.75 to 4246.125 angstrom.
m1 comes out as 0.18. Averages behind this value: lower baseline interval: 14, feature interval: 12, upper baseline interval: 14.3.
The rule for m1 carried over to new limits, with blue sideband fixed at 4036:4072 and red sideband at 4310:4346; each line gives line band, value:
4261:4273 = 0.26 mag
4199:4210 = 0.23 mag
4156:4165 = 0.19 mag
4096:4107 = -0.12 mag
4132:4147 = 0.11 mag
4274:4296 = 0.19 mag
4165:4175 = 0.17 mag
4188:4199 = 0.21 mag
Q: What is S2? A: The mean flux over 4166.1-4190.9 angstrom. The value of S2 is 12.2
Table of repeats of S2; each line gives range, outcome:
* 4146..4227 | 12.1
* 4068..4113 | 14.2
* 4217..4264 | 12.1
